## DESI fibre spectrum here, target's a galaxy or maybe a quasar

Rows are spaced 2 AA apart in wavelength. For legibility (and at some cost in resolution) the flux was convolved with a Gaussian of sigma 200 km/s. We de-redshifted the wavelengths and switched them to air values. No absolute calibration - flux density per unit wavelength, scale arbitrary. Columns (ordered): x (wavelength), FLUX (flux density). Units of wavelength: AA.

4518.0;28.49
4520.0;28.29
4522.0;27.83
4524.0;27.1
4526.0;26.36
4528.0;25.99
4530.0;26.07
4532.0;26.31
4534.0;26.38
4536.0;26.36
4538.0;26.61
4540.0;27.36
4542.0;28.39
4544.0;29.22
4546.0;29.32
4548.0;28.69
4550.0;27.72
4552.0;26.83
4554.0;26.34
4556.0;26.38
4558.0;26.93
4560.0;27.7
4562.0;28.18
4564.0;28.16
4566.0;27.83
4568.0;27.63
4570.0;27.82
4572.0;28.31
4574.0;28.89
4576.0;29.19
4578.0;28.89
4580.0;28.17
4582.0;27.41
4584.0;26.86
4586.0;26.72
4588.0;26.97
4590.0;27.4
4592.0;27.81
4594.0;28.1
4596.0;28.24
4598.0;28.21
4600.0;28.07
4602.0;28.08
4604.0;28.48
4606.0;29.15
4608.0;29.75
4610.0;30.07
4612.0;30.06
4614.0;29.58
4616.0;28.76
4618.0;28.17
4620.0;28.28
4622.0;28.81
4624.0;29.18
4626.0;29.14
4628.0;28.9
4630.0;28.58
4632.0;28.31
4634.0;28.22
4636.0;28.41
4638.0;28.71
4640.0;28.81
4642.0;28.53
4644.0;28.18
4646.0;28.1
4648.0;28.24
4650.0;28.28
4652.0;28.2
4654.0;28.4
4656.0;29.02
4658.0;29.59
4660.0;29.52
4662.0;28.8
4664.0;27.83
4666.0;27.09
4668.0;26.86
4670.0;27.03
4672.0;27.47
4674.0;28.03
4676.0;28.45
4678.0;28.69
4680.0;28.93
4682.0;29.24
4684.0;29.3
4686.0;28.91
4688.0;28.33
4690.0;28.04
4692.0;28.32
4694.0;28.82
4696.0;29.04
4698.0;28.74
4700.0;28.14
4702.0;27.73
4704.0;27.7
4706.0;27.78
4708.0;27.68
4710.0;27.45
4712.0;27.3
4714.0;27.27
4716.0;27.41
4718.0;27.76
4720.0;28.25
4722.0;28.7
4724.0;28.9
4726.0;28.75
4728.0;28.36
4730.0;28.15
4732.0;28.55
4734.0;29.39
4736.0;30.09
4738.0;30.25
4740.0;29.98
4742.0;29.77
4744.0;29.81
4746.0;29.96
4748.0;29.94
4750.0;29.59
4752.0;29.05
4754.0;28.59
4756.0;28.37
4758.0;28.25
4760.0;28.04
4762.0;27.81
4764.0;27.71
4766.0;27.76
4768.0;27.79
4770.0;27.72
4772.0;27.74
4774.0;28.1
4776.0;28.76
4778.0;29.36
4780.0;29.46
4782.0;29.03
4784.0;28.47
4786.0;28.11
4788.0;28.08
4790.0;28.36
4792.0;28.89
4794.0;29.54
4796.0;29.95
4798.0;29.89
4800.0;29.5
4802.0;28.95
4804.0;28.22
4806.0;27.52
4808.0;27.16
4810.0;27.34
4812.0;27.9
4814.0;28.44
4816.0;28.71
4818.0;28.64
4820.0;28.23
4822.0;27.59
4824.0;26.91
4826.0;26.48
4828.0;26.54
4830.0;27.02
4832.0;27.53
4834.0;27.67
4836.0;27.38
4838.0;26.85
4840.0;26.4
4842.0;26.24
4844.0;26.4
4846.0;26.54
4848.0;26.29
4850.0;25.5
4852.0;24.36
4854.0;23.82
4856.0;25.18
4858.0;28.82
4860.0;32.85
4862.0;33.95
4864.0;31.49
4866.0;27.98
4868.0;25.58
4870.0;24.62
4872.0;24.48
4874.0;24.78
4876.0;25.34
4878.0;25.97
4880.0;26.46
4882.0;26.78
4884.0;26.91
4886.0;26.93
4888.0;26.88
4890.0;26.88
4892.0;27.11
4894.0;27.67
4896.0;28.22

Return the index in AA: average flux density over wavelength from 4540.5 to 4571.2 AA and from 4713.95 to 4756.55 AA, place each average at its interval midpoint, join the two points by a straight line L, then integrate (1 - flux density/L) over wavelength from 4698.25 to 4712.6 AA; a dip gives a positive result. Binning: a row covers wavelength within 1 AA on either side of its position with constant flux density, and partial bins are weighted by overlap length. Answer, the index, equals 0.5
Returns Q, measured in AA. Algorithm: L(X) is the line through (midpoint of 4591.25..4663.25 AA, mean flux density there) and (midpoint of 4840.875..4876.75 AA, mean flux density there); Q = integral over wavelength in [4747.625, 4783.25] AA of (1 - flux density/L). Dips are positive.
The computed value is -1.1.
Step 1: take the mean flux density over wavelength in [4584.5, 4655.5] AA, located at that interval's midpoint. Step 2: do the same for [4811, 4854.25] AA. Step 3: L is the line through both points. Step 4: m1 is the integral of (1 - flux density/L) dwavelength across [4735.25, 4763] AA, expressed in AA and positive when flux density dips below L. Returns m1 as -1.7 AA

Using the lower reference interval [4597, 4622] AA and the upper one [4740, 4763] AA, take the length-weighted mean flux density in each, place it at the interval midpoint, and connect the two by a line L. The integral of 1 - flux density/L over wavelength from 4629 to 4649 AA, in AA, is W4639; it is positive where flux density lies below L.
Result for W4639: 0.4 AA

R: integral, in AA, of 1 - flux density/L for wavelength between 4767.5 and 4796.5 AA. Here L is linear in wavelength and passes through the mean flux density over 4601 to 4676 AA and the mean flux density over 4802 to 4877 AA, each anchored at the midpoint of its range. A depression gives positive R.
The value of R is -1.06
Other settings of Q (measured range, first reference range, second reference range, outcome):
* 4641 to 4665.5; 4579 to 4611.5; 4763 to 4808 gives -0.2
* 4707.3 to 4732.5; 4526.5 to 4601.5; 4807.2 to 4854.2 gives -0.7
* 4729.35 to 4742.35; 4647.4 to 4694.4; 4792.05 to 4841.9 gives -0.6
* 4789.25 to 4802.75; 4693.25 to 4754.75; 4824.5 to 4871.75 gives -0.7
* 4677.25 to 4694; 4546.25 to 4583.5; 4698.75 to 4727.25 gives -0.5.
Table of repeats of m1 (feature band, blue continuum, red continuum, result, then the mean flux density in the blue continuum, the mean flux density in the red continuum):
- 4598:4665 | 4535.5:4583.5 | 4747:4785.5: -1.5 AA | 27.9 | 28.5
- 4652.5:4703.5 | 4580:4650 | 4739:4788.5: 0.2 AA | 28.4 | 28.7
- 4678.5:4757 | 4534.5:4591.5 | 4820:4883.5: -4.0 AA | 27.7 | 26.9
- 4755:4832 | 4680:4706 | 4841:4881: -2.0 AA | 28.5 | 26.8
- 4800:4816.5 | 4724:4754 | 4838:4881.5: -0.1 AA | 29.4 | 26.8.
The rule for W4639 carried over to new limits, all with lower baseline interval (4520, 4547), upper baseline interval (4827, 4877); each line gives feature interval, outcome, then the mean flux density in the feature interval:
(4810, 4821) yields -0.54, 28.3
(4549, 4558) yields 0.12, 26.8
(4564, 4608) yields -1.43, 28.1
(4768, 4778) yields -0.43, 28.2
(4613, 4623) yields -0.58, 28.7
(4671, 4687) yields -0.91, 28.6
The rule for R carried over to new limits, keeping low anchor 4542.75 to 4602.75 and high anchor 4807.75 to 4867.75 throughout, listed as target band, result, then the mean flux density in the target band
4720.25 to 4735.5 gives -0.6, 28.7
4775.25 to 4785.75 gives -0.5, 29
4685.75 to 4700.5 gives -0.4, 28.5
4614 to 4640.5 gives -0.8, 28.7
